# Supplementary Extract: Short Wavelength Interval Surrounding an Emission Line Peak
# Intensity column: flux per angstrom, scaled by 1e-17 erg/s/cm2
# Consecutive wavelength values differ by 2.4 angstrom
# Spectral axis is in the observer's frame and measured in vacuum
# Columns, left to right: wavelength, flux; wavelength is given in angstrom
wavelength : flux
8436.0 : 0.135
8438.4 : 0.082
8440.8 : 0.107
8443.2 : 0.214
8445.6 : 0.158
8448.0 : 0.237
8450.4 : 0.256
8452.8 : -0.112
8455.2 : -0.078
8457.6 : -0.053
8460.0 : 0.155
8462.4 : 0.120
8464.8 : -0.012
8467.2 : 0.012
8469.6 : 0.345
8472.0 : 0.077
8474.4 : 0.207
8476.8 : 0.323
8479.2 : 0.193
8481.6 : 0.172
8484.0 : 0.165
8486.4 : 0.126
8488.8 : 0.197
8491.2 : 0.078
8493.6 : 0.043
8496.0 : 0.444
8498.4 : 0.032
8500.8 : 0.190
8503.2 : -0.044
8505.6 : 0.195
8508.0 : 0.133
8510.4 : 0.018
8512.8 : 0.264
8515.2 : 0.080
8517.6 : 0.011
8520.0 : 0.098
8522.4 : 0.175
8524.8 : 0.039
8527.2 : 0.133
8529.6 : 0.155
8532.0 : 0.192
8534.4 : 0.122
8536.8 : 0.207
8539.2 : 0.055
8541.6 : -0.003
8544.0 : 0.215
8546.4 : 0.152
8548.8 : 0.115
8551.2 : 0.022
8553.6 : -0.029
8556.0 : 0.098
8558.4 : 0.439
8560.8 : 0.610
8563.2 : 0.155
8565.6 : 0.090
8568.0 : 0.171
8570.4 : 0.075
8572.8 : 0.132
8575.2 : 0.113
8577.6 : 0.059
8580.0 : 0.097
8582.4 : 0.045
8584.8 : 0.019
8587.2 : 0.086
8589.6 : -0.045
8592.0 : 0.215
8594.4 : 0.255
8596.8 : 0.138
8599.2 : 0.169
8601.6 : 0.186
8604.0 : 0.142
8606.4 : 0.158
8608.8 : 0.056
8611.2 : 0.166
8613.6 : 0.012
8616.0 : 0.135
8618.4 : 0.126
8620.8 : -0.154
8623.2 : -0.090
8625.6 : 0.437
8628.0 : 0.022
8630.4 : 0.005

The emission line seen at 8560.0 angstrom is H-gamma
